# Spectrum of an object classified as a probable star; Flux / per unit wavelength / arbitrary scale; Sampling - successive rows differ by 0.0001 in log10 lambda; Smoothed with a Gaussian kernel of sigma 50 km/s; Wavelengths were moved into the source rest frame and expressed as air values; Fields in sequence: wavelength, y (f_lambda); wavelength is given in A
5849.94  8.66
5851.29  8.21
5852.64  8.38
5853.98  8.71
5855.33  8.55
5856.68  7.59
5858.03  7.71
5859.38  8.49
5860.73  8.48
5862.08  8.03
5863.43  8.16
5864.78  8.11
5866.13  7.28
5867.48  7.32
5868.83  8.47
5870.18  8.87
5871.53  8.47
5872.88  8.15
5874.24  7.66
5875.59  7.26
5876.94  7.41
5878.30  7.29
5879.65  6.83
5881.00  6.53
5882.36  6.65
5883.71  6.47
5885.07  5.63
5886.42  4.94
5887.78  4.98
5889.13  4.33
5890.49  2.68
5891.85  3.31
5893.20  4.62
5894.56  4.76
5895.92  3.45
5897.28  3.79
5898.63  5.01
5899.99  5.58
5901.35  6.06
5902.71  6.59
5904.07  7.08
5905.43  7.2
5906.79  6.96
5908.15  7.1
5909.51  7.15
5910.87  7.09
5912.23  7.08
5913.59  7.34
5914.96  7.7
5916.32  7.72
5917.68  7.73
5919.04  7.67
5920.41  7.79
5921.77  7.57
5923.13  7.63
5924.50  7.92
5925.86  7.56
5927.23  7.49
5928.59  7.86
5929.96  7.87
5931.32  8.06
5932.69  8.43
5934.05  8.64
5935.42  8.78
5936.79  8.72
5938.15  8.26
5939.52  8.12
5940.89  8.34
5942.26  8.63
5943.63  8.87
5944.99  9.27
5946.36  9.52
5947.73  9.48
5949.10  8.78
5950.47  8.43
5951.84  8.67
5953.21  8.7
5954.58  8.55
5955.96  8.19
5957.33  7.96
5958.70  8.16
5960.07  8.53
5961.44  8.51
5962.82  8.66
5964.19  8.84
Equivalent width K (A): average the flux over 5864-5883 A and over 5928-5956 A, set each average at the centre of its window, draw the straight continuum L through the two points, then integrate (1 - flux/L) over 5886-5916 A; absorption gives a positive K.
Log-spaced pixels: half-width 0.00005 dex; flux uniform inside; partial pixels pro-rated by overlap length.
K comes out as 8.7 A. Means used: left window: 7.6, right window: 8.59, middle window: 5.7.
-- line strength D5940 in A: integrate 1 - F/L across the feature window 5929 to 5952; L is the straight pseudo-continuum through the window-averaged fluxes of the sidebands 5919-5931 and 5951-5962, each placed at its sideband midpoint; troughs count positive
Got -1.6 A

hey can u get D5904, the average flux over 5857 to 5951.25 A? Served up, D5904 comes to 7.24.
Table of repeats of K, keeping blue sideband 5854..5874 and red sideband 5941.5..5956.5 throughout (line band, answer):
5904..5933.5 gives 3.5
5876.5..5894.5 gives 6.1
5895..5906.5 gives 3.8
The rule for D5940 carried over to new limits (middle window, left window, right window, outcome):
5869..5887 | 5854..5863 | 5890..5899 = -3.8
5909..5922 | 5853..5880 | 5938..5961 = 1.3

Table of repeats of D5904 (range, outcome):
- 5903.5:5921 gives 7.35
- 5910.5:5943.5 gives 7.94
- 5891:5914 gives 5.85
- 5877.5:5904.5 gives 5.32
